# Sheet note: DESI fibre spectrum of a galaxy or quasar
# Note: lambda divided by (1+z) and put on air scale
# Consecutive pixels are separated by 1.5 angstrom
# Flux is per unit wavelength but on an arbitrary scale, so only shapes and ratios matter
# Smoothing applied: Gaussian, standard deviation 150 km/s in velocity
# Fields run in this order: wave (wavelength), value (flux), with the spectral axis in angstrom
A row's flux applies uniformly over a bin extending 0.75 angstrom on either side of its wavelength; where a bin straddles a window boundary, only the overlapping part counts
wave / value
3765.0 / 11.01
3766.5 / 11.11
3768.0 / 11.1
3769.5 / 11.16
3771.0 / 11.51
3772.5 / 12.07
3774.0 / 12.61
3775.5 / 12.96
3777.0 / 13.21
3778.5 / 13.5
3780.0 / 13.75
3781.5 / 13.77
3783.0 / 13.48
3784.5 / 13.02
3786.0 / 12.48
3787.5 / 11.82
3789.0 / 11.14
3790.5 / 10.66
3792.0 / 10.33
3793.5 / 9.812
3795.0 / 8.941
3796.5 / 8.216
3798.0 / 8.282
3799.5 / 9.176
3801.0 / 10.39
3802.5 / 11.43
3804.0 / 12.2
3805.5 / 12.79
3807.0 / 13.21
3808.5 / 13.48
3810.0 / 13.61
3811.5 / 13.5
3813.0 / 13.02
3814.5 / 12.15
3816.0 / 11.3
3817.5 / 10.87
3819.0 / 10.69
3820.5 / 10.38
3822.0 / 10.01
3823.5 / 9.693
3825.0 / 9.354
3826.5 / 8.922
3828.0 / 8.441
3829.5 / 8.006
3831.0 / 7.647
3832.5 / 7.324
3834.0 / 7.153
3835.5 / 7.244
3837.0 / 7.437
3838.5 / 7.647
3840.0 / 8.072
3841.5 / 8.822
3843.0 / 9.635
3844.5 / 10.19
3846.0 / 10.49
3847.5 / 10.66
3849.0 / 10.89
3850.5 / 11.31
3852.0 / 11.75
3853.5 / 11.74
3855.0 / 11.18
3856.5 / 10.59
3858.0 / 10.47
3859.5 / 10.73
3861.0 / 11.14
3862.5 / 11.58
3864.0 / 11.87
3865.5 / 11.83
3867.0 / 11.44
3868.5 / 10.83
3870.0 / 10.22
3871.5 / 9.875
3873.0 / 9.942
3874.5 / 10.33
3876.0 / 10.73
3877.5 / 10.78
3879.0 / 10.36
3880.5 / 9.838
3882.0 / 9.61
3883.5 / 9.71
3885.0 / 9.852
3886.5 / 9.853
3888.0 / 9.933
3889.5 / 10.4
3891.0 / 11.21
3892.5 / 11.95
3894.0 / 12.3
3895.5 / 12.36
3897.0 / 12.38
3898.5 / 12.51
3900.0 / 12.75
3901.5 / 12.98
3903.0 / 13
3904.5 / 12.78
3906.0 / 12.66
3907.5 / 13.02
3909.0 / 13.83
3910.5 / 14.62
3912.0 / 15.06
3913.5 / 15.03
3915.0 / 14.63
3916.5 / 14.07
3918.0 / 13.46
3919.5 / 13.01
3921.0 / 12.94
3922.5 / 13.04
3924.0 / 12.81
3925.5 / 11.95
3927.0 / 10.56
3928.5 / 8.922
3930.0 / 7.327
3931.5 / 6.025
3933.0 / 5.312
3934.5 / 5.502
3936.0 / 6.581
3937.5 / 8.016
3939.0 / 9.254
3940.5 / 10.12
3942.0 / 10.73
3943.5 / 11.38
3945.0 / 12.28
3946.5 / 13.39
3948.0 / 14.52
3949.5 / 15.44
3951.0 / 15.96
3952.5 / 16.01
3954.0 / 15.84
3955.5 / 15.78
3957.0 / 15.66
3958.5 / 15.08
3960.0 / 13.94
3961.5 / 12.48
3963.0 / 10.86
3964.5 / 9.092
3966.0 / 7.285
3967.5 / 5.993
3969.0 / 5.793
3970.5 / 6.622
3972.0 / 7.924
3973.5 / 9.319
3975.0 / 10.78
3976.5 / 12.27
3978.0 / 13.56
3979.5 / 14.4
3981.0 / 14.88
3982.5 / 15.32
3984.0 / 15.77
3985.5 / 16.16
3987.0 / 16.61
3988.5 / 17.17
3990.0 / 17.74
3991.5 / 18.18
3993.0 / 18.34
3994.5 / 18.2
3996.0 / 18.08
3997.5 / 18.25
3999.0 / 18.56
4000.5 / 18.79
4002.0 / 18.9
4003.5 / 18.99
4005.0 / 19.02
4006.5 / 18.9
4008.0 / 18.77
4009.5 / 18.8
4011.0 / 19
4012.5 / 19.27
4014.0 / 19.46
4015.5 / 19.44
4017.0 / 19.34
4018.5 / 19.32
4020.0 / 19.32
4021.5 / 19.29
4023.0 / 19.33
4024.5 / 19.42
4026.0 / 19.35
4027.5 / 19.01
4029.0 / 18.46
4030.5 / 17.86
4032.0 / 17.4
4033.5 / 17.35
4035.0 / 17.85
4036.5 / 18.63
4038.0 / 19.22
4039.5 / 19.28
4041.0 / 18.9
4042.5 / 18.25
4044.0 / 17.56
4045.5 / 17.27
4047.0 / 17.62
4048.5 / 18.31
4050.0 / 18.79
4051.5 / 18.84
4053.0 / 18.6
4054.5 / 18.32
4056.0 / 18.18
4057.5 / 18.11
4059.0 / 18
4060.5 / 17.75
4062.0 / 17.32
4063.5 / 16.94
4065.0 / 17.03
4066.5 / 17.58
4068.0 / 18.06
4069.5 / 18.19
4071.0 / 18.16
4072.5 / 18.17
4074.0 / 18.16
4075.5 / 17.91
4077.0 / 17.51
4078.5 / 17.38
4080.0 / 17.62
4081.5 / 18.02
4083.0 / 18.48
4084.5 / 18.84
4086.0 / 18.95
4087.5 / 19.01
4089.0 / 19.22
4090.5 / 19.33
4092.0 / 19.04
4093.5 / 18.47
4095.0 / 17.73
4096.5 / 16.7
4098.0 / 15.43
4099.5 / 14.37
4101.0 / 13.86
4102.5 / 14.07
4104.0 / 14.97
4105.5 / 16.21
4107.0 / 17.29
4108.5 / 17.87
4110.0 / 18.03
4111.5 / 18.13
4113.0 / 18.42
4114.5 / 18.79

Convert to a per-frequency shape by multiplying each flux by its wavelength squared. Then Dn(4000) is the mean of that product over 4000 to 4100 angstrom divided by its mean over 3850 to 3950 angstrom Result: 1.7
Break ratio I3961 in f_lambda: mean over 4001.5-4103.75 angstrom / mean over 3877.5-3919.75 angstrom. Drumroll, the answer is 1.5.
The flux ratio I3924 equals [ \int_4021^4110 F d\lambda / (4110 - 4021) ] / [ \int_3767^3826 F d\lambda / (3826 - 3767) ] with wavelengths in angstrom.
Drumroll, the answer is 1.5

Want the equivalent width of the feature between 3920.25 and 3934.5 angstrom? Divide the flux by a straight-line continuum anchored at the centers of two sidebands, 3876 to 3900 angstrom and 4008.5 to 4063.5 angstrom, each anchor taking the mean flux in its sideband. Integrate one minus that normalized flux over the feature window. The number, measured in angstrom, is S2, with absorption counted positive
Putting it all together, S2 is 3.6 angstrom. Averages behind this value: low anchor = 10.9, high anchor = 18.5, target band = 9.65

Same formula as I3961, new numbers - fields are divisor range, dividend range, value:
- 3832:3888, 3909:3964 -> 1.21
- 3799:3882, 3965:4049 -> 1.60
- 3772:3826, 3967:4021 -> 1.39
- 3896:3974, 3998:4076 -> 1.58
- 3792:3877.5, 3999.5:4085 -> 1.78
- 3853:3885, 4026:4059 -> 1.71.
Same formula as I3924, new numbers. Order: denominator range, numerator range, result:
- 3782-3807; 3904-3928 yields 1.21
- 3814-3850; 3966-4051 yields 1.81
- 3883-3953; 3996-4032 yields 1.62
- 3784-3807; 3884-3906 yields 1.09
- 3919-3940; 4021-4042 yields 2.00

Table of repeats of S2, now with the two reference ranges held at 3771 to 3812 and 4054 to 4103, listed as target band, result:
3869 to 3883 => 3.5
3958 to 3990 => 7.2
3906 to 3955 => 9.1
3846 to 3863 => 2.7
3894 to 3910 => 1.4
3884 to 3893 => 2.2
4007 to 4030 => -3.8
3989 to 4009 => -3.1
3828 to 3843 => 5.8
